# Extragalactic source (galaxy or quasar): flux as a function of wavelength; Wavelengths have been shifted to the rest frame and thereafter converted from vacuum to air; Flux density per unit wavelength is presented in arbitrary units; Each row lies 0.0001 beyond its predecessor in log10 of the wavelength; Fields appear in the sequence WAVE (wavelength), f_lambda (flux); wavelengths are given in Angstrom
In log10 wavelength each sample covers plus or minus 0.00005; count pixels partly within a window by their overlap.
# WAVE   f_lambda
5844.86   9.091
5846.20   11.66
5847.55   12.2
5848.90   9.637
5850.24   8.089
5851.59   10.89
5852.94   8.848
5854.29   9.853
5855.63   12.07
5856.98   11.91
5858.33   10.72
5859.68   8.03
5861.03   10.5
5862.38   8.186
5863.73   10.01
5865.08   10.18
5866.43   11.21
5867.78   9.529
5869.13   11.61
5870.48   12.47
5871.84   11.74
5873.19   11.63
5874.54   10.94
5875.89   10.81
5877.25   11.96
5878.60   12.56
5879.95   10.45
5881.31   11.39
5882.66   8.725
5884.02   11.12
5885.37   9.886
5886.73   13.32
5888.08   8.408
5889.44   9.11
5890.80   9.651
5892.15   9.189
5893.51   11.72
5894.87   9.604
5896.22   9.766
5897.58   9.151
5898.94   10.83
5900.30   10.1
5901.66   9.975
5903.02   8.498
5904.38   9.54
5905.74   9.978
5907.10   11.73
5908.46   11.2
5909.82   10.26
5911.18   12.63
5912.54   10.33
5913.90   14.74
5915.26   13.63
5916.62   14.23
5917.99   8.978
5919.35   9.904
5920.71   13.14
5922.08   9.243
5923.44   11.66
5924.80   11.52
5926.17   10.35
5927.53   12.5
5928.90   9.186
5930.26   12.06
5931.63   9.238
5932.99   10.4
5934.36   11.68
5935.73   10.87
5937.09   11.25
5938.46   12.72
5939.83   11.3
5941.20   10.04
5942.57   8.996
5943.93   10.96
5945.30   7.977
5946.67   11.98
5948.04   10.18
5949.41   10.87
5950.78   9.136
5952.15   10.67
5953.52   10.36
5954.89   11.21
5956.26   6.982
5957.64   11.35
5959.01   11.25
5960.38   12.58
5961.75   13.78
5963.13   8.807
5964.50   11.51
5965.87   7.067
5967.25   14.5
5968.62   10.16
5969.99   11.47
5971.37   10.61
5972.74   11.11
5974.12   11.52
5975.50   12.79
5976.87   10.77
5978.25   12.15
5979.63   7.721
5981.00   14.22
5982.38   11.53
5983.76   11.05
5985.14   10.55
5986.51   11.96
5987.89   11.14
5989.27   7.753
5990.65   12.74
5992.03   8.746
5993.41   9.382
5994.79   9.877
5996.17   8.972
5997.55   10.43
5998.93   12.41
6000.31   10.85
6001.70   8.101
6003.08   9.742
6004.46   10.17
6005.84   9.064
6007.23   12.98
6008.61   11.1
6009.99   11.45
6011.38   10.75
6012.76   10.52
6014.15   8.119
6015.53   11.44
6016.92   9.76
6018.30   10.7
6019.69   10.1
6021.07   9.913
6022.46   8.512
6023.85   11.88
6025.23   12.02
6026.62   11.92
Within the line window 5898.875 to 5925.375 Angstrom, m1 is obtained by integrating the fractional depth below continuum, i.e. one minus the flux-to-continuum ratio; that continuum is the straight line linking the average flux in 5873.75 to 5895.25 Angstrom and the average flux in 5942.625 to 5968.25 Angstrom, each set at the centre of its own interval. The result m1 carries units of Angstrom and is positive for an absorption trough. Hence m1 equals -1.3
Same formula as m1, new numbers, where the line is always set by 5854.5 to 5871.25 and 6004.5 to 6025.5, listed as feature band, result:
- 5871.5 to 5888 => -0.9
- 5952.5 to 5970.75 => -0.6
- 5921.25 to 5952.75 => -0.4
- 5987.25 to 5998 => 0.7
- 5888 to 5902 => 0.9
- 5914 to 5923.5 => -1.1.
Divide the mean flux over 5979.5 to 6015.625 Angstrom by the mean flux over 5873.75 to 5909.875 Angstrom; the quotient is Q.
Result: 1.0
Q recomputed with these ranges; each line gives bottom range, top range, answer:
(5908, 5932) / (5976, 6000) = 0.94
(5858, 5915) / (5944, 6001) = 1.01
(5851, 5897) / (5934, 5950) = 1.02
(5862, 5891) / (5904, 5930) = 1.06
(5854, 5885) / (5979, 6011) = 0.98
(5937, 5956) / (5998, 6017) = 1.00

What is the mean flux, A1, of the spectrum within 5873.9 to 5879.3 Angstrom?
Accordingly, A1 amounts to 11.6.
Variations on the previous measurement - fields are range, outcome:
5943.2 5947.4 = 10.3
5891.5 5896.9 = 10.1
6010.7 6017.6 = 10.1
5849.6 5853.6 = 9.27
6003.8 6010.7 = 11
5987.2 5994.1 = 9.95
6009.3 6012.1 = 11.1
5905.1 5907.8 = 10.9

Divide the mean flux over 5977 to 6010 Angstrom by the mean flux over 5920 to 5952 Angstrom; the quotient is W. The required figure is 1.0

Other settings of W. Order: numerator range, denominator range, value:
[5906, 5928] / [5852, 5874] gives 1.10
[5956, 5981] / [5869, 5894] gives 1.02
